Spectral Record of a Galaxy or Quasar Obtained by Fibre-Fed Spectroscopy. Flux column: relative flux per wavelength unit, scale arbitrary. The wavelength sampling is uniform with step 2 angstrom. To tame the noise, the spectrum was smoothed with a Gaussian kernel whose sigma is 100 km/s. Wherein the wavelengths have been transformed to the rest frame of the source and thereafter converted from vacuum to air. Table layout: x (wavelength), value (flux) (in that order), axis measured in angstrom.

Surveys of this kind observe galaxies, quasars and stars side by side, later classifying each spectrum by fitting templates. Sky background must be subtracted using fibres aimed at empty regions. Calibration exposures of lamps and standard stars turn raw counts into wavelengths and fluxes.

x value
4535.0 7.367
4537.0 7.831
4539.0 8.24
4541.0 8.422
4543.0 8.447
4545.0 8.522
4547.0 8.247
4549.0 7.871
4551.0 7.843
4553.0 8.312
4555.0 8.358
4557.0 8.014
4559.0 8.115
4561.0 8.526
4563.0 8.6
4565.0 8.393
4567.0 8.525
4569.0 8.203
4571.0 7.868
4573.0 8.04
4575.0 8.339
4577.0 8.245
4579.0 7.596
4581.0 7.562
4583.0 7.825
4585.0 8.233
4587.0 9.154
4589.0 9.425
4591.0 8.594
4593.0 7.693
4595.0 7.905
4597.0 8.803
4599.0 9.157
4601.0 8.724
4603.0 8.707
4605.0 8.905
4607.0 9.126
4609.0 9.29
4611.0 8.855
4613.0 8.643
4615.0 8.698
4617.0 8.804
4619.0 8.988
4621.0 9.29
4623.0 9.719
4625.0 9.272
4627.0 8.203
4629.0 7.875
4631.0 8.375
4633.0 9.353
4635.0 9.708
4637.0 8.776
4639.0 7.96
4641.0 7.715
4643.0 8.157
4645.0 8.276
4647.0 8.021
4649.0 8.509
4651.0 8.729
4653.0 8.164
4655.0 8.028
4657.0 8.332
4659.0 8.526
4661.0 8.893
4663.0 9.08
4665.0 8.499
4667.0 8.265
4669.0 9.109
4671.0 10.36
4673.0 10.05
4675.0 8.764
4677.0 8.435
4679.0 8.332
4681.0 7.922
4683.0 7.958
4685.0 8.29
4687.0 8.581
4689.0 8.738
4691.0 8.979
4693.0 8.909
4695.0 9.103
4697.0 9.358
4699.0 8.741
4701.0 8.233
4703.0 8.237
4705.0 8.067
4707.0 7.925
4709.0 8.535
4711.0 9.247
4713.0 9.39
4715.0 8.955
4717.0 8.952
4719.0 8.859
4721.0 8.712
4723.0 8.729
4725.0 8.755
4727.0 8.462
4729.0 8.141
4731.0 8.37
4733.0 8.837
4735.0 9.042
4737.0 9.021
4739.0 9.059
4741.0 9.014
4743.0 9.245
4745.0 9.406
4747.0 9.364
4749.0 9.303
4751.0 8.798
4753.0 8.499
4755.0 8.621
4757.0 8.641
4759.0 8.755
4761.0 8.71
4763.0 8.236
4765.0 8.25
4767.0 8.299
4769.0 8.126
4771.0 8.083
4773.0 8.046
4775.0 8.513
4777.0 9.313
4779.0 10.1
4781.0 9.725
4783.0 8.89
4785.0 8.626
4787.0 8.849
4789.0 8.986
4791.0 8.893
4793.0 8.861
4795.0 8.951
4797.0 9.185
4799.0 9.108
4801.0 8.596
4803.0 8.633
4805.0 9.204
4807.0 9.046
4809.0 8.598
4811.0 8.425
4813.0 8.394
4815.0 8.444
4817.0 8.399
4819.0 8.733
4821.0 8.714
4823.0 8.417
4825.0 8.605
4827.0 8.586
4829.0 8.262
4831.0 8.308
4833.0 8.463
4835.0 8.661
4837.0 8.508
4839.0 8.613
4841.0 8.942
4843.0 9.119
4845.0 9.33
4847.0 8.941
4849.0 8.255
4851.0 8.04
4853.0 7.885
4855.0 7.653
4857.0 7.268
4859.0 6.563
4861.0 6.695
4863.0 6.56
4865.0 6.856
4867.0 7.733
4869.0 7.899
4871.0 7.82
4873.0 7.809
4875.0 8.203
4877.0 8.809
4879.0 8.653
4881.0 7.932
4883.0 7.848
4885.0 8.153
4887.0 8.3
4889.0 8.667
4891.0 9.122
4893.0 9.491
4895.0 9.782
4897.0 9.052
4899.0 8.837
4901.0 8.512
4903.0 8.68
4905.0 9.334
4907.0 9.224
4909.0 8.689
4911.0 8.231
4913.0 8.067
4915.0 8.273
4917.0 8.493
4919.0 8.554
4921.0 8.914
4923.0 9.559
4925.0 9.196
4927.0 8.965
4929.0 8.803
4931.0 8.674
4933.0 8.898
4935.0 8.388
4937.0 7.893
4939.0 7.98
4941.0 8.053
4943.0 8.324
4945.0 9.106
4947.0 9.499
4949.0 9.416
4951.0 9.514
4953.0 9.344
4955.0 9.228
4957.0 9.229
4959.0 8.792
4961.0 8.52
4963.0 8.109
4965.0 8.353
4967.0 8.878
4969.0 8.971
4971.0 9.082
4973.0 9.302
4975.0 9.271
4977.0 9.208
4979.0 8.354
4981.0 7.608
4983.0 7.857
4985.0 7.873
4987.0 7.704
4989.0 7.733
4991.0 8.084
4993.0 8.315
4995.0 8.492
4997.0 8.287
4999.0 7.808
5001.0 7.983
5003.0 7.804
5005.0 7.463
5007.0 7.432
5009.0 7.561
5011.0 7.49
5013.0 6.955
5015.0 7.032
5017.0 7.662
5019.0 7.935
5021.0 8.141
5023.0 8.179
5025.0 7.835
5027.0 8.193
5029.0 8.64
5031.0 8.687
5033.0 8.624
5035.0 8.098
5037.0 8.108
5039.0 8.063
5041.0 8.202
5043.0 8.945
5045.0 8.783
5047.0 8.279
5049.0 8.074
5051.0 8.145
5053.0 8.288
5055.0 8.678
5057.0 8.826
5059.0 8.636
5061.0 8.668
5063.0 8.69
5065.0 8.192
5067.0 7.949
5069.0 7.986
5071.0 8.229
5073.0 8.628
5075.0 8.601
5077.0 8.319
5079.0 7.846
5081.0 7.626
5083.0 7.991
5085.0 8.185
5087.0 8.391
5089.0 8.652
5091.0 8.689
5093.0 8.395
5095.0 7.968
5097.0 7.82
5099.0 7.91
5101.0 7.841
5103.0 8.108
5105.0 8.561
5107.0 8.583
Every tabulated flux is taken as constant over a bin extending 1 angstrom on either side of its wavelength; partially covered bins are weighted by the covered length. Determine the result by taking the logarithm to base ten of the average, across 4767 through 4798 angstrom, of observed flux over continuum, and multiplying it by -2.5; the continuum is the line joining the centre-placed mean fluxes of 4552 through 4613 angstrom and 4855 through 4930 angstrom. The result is -0.06 mag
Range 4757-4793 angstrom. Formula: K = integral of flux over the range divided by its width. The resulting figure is 8.73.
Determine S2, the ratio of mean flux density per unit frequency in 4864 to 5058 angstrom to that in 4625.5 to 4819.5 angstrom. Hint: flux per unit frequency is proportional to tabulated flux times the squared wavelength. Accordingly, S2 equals 1.07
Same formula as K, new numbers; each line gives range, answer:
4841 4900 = 8.19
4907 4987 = 8.7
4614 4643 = 8.75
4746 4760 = 8.85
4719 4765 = 8.79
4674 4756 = 8.73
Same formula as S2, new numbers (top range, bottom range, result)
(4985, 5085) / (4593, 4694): 1.10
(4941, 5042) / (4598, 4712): 1.10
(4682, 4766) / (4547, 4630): 1.09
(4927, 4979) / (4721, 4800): 1.08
